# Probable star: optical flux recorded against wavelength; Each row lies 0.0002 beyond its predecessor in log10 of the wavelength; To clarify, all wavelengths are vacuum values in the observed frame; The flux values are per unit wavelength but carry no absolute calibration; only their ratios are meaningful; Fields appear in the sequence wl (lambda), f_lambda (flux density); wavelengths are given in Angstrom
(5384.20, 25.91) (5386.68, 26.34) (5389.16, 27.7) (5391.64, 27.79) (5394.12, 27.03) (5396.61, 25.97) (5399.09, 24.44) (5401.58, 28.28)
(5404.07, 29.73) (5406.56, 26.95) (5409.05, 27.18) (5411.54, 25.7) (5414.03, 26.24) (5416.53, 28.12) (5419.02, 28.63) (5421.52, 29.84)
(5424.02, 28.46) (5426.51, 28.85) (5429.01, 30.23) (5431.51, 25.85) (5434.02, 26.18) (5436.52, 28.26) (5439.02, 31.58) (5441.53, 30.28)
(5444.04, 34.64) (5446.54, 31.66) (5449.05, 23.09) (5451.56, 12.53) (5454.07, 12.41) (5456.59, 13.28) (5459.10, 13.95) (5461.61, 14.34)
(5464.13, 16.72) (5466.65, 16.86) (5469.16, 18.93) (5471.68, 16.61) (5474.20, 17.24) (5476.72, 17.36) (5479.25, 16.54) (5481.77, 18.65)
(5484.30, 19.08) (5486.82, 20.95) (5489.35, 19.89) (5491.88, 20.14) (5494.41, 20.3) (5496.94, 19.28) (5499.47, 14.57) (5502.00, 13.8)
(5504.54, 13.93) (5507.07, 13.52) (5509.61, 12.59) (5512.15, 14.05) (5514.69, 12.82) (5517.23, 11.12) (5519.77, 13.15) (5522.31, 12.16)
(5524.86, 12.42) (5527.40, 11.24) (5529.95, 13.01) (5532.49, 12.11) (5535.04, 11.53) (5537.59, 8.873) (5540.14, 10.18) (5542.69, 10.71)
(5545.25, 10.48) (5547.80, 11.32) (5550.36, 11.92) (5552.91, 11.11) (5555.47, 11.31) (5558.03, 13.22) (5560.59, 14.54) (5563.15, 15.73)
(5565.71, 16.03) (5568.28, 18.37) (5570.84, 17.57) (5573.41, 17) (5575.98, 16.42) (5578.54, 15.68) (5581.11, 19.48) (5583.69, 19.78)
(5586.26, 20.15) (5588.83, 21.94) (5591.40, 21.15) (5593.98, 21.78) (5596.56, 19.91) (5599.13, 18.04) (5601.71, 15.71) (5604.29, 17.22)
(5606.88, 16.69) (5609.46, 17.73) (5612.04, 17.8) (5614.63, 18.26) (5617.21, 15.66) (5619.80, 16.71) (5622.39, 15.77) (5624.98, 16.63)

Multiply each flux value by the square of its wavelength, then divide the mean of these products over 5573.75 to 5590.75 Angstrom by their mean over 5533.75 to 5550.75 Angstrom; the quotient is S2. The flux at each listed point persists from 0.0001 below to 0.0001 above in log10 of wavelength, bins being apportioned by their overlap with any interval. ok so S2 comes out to 1.80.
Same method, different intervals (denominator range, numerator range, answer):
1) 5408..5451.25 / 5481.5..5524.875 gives 0.57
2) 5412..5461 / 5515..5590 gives 0.58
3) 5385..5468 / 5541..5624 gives 0.69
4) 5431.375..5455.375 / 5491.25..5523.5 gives 0.58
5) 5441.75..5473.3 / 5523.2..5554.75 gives 0.61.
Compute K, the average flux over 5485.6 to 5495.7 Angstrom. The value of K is 20.3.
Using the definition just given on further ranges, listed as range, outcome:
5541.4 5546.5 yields 10.6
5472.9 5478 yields 17.3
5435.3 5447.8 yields 31.3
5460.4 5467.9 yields 16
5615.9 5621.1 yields 16.2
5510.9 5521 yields 12.8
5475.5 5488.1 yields 18.5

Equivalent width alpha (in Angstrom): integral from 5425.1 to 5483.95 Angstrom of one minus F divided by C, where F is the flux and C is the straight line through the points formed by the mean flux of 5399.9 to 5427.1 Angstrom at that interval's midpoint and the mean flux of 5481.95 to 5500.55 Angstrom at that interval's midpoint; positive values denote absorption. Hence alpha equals 5.1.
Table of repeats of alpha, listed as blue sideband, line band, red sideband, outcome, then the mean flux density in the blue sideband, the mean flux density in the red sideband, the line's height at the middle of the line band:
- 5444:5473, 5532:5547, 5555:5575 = 5.2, 18.1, 15.7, 16.2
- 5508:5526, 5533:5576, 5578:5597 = 9.2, 12.6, 20.1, 16.6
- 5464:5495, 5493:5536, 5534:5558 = 2.6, 18.4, 10.9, 14.5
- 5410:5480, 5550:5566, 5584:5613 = 5.4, 23.1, 19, 20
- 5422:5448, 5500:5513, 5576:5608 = 5.8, 29.6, 18.9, 24.7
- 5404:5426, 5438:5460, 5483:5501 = 1.4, 27.8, 19.1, 24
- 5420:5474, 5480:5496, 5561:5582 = 0.9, 23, 16.9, 21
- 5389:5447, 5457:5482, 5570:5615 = 8.7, 28.3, 18.5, 25.4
